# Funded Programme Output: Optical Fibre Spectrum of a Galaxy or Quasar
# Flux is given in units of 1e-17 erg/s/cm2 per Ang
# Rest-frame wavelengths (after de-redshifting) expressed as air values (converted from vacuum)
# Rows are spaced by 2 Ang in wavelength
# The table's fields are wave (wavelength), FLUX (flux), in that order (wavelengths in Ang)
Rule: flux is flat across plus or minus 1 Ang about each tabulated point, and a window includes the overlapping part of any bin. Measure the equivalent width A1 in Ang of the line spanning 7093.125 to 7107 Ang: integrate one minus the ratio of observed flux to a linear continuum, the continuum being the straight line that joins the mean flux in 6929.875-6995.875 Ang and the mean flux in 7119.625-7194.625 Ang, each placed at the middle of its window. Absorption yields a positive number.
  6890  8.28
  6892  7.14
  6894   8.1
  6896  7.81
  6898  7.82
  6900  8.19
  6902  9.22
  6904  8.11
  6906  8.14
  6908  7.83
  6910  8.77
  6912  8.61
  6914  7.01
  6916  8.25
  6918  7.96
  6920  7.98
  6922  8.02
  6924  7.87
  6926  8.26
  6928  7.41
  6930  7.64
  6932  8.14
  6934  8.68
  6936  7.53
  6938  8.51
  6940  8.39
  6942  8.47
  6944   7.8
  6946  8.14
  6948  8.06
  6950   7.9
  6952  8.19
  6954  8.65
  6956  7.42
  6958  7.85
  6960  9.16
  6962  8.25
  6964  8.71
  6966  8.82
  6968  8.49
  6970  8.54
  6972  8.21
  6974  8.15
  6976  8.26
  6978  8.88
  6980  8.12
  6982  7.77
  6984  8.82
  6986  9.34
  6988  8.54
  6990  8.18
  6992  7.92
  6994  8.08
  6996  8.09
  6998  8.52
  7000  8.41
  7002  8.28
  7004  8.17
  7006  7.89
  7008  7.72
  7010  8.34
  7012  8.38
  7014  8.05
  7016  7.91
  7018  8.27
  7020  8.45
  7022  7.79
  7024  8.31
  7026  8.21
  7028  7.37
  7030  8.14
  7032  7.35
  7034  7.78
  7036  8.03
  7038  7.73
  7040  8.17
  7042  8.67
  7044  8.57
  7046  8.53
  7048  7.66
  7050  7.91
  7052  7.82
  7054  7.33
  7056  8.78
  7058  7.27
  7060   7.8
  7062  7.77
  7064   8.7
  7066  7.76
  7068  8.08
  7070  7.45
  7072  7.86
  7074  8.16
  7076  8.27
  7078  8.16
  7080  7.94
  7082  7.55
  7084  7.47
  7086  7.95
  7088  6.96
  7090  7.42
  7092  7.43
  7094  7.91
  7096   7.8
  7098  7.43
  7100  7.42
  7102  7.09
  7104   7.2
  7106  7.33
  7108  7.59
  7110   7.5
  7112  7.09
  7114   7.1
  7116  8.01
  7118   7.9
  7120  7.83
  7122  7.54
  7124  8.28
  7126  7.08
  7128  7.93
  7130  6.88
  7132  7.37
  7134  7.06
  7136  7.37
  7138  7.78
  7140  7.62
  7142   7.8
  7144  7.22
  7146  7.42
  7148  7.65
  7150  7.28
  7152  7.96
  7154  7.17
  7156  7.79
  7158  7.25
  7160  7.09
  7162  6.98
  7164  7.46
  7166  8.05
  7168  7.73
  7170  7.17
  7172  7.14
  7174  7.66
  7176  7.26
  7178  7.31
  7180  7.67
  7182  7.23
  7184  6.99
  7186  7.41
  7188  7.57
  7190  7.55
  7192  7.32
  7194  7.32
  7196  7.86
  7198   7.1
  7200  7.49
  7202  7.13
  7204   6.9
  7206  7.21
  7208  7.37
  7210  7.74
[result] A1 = 0.4 Ang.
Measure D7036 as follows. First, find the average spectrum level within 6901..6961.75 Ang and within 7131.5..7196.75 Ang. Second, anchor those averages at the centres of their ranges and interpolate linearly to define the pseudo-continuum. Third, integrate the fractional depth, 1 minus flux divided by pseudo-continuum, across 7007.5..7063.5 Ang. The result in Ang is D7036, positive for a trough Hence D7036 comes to -1.4 Ang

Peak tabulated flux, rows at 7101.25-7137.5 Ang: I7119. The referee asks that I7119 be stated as 8.28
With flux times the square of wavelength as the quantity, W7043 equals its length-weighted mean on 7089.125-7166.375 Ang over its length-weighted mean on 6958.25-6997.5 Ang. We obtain 0.9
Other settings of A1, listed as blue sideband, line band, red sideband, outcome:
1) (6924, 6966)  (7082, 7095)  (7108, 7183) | 0.3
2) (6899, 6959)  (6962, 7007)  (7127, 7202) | -2.4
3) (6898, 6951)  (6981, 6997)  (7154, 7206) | -0.9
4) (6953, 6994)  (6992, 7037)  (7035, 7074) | 0.7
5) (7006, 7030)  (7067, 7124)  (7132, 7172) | 0.6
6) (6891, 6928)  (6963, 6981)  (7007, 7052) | -0.9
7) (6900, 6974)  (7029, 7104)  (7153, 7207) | -0.8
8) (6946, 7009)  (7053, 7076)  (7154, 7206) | -0.1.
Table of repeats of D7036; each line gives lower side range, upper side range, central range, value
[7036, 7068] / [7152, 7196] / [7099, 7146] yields 1.2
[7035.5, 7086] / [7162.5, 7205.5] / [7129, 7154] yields 0.5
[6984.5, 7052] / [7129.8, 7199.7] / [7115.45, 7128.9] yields -0.3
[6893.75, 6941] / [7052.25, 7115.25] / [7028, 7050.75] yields -0.7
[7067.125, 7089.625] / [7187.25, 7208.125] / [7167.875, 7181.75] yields 0.1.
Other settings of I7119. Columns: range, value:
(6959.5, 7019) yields 9.34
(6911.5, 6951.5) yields 8.68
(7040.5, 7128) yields 8.78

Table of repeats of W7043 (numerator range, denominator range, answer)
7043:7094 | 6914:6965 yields 1.01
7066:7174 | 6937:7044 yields 0.95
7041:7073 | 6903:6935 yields 1.03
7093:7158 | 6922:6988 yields 0.95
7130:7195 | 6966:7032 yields 0.94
